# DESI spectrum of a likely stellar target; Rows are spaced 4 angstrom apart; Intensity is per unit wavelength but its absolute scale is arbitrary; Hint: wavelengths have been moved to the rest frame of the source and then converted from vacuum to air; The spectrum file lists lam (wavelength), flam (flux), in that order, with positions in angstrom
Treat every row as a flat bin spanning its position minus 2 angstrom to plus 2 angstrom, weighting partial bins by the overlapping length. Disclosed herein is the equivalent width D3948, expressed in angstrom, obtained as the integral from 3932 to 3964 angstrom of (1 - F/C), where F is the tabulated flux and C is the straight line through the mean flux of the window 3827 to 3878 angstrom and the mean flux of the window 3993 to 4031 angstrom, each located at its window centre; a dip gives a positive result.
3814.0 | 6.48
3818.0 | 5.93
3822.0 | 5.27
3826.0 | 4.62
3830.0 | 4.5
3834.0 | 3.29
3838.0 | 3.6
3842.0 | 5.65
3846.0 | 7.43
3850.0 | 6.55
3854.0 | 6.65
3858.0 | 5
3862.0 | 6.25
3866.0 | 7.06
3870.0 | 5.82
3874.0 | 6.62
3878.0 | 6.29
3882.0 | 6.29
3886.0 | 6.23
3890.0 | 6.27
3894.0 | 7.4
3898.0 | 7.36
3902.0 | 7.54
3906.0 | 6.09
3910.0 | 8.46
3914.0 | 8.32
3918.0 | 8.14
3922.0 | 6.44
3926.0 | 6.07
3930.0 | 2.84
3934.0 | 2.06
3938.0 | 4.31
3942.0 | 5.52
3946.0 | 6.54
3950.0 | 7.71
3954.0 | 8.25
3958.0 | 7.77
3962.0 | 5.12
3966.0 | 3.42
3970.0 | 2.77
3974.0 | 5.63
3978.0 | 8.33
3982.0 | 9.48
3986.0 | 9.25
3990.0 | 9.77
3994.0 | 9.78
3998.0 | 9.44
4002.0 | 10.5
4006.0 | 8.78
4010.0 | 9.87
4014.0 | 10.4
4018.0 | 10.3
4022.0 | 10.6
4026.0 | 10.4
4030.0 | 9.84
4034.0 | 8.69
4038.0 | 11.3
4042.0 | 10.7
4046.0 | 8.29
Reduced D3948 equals 9.3 angstrom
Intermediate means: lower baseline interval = 5.7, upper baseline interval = 10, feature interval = 5.91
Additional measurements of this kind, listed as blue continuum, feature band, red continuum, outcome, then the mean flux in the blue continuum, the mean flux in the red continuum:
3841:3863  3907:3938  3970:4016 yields 6.6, 6.28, 8.92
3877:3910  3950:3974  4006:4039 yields 7.9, 6.8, 10.1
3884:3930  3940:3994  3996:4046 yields 10.0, 6.93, 10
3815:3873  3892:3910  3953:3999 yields -2.6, 5.58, 7.36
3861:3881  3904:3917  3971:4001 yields -0.8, 6.41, 8.67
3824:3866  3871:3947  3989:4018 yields 9.2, 5.44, 9.83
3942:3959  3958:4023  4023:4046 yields 3.2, 7.31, 10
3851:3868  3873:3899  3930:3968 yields -2.5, 6.26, 5.49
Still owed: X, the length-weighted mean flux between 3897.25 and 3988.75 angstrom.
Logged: 6.42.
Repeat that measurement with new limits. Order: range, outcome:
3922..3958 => 5.6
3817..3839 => 4.51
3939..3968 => 6.26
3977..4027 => 9.78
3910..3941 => 5.65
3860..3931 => 6.69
